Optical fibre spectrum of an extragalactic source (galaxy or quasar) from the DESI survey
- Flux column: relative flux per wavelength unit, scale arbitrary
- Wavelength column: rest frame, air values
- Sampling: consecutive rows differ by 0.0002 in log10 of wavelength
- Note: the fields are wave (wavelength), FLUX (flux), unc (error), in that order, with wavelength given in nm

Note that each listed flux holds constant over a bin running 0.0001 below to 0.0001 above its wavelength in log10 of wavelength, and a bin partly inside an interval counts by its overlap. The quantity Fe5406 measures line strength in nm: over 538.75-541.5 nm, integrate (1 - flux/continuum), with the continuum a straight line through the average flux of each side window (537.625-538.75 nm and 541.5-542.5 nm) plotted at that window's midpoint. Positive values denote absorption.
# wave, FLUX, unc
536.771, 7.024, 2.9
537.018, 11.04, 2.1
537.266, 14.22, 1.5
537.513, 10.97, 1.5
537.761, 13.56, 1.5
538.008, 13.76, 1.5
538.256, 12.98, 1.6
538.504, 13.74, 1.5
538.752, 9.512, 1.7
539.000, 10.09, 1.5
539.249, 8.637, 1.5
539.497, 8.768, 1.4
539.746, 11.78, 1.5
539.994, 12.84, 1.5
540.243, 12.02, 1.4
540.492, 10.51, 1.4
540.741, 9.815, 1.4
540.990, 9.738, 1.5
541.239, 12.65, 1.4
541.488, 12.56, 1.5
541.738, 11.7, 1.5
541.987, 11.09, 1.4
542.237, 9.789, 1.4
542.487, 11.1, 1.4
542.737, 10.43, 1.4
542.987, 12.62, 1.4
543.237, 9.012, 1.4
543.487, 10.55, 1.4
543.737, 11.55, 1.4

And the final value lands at 0.294 nm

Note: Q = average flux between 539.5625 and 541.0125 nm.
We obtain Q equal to 11.1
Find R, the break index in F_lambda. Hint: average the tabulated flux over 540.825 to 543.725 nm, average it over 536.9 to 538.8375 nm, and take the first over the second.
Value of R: 0.9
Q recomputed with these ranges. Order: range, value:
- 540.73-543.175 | 11.2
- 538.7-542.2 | 10.8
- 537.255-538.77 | 12.8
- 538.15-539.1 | 11.6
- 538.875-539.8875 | 9.87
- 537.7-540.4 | 11.5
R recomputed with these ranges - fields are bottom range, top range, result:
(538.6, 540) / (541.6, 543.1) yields 1.10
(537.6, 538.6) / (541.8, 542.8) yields 0.80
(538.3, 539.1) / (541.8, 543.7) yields 0.95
